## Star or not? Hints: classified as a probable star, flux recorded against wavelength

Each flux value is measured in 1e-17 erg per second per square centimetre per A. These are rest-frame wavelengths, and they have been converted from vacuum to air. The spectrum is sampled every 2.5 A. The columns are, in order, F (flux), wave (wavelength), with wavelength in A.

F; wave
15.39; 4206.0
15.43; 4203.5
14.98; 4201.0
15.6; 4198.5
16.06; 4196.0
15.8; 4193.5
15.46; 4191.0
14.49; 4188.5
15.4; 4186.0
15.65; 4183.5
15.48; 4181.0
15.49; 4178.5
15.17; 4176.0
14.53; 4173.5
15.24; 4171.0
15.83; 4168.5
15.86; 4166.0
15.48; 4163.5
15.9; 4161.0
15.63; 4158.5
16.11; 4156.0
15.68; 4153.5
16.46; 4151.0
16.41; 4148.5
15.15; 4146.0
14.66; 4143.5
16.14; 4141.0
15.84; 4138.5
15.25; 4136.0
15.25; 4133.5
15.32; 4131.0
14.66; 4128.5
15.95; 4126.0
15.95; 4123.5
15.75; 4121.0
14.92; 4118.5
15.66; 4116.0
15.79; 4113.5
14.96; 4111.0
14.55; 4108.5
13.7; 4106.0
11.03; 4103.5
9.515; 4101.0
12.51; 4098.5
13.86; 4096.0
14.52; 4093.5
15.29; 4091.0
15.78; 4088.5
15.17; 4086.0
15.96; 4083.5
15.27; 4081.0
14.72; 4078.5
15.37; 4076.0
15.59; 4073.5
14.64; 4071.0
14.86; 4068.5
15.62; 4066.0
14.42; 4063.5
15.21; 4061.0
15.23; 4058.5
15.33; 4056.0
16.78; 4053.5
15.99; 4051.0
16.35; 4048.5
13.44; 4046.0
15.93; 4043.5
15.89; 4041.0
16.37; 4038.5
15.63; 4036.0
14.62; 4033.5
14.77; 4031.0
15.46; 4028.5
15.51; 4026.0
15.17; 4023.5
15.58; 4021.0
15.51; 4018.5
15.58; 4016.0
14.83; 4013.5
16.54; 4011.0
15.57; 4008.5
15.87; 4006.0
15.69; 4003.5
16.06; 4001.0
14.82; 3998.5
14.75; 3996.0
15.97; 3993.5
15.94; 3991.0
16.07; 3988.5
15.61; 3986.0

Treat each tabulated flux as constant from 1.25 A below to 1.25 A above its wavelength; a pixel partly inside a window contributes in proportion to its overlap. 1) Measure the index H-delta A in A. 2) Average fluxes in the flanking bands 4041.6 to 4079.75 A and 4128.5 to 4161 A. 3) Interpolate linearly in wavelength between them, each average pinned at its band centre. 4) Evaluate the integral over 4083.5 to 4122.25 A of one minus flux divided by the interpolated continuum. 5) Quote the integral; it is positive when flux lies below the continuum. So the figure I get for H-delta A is 3.0 A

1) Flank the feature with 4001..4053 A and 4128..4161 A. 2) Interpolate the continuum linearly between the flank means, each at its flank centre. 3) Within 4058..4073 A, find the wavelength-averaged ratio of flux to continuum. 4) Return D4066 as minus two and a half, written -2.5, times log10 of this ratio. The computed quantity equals 0.039 mag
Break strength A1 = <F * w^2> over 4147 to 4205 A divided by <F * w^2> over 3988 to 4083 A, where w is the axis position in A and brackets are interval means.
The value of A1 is 1.1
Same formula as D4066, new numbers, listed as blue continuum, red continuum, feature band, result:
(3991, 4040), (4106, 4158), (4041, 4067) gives 0.00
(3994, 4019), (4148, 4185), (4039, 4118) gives 0.05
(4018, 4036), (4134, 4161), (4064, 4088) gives 0.01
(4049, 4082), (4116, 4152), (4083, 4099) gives 0.05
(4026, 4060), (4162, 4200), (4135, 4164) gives -0.02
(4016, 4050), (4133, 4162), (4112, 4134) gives 0.01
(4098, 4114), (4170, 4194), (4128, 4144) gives -0.11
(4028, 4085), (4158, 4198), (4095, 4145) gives 0.06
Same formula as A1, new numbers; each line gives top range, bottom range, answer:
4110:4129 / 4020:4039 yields 1.06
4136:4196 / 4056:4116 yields 1.11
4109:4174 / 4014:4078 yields 1.06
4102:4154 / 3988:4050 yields 1.03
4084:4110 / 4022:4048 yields 0.92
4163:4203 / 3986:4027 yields 1.08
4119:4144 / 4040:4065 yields 1.04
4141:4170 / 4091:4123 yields 1.15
